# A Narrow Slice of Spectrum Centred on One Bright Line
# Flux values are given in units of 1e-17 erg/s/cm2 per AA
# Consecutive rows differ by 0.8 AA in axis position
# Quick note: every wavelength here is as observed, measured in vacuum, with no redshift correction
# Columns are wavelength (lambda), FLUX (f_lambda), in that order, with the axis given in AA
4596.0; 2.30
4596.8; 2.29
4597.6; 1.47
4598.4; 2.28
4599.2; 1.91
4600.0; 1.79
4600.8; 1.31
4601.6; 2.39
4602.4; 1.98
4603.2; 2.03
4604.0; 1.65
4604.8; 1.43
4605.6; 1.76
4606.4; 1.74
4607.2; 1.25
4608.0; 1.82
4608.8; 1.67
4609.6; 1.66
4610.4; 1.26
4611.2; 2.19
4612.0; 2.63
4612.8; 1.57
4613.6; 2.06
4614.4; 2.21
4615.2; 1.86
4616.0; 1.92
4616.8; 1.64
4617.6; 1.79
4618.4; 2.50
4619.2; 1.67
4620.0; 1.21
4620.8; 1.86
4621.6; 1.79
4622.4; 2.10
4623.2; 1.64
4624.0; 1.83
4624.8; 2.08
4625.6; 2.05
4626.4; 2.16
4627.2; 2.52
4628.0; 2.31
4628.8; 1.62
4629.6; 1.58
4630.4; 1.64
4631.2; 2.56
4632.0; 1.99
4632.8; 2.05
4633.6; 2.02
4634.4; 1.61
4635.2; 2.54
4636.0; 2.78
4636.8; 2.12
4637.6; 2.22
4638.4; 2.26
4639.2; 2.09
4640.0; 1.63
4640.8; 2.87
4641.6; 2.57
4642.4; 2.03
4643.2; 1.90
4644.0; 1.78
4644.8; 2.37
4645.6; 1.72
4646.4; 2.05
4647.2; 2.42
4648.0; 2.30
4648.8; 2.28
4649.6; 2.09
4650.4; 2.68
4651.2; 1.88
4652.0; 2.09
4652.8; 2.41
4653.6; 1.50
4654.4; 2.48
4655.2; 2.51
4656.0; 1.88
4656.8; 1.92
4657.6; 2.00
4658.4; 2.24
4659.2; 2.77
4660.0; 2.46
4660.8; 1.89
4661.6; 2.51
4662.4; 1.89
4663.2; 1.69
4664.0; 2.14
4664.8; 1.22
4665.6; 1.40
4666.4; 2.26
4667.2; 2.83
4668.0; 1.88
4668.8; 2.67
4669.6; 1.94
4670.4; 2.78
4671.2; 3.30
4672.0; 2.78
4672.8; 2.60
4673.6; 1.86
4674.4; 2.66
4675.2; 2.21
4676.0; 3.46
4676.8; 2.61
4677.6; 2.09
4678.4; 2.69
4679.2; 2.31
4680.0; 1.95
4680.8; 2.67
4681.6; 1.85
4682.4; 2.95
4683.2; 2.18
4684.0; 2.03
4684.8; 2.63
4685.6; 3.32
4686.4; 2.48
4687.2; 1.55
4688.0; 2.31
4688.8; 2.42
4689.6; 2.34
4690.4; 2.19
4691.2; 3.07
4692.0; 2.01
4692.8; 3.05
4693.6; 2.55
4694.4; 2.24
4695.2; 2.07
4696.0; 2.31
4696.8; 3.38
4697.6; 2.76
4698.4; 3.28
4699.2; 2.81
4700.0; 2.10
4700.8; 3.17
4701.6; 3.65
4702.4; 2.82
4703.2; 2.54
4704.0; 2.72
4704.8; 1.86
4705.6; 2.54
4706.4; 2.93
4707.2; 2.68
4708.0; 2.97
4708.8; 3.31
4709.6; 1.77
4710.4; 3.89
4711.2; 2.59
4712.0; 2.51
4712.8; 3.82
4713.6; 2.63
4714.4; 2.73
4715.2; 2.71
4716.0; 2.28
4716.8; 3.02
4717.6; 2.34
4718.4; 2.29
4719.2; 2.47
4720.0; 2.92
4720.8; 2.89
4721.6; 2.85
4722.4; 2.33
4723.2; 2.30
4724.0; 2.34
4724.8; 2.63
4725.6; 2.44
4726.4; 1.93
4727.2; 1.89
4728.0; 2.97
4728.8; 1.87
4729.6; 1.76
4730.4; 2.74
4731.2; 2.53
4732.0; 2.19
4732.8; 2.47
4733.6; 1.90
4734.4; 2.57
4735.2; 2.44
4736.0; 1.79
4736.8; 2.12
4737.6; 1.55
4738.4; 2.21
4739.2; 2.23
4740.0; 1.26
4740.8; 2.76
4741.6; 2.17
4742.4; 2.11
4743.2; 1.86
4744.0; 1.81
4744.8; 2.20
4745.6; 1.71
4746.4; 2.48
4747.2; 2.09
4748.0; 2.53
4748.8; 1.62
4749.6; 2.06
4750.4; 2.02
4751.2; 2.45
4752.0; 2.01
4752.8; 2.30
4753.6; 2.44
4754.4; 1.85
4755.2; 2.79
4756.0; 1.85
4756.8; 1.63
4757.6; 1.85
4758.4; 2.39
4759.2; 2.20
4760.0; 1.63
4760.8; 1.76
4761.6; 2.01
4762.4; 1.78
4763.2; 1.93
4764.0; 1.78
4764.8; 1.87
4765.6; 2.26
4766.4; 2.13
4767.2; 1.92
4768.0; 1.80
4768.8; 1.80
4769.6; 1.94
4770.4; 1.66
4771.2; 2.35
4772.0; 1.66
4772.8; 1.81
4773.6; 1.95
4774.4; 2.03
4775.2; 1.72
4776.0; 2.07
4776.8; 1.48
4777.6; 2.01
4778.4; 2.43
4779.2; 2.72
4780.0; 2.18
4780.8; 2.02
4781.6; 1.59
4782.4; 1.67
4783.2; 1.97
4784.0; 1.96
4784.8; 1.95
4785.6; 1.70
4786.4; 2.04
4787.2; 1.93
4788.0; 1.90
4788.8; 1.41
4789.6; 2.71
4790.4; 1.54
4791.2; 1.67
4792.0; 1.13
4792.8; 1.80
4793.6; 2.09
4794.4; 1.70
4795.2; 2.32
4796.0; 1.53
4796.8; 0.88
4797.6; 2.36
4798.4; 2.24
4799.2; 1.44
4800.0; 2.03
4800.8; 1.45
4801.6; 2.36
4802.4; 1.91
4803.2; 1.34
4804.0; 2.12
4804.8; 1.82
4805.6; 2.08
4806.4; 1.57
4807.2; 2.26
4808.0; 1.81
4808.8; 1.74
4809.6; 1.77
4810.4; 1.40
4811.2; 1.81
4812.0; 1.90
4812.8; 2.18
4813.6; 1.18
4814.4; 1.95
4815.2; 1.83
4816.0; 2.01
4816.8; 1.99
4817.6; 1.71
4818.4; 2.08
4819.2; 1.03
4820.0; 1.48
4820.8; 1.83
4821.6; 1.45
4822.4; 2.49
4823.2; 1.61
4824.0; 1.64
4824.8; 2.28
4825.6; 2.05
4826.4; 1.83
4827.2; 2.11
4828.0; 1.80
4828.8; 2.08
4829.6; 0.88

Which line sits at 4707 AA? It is C III]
